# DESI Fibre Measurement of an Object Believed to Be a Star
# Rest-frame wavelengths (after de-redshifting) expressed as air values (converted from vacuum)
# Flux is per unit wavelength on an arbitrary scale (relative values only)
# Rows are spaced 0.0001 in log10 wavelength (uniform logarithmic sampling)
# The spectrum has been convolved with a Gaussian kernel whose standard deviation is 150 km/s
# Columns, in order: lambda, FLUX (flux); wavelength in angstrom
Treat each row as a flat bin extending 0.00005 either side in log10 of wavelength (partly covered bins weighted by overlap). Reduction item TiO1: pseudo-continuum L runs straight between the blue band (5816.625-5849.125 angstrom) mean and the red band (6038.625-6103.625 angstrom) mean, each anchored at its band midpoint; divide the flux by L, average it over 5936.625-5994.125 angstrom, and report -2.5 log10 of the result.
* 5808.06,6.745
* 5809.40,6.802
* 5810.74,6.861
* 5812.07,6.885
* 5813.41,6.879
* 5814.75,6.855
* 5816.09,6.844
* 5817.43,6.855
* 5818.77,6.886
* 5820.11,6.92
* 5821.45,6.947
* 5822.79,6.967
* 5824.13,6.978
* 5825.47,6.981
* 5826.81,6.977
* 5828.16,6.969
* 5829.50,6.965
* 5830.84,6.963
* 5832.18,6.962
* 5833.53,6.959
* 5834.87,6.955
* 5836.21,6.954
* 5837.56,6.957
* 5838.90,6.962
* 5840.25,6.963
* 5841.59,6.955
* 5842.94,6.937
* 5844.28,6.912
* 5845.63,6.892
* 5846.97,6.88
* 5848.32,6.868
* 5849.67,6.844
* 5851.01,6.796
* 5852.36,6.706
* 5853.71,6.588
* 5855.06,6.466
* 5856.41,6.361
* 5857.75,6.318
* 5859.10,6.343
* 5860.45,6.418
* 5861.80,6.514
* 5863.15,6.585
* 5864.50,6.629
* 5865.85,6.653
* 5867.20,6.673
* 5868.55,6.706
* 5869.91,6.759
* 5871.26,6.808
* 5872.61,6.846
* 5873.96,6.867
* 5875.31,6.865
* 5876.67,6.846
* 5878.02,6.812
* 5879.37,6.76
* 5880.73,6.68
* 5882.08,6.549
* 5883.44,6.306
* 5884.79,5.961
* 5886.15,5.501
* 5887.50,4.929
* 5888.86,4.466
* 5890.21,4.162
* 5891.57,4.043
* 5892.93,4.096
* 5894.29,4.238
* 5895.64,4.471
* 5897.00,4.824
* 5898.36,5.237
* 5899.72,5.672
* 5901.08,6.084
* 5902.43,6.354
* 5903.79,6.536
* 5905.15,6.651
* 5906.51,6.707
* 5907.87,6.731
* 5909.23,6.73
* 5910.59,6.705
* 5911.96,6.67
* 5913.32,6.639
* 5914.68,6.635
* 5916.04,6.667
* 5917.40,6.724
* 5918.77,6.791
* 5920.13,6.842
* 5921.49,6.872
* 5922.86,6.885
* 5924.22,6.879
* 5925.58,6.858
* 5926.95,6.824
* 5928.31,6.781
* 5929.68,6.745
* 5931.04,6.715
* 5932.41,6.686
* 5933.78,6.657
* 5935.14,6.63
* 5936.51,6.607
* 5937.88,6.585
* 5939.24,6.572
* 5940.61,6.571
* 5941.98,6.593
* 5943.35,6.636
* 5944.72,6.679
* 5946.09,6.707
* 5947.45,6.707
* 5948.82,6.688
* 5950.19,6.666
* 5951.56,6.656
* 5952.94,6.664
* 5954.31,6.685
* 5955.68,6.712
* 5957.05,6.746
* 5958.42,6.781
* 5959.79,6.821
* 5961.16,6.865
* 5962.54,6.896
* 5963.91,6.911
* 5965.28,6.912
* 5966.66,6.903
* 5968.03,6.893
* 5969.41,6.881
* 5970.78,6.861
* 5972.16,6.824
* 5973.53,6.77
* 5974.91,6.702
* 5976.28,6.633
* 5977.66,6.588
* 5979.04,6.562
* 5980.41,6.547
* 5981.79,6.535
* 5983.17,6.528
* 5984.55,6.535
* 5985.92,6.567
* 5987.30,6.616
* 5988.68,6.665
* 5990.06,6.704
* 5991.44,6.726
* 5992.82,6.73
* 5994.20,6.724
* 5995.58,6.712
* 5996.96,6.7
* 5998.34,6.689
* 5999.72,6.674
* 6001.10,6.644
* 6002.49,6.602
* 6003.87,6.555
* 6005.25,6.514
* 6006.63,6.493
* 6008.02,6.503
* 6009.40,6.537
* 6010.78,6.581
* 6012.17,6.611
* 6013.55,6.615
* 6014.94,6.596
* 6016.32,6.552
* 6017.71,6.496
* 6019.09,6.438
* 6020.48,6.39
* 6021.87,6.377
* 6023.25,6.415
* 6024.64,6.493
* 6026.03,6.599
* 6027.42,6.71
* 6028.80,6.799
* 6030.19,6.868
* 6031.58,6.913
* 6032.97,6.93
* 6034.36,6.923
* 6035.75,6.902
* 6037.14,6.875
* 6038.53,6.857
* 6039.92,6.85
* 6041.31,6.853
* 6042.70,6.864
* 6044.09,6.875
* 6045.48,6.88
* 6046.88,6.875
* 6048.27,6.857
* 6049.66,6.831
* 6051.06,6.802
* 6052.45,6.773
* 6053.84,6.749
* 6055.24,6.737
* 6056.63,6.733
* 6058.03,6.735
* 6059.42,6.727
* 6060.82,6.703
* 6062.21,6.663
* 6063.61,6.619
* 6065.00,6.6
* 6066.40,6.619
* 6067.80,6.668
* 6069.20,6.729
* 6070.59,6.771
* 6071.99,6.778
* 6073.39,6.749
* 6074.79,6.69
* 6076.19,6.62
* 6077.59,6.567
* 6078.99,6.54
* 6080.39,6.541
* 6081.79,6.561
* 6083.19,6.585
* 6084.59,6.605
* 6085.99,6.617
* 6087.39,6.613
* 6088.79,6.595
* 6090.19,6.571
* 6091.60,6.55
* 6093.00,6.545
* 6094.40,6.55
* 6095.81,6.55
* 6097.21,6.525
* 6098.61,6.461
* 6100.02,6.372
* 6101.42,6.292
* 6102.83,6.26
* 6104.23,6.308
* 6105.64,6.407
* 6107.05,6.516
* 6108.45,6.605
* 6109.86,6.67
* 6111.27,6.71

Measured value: 0.01 mag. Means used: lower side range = 6.94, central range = 6.7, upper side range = 6.66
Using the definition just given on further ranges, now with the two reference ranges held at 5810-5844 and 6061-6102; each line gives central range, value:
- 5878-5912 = 0.19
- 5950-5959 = 0.01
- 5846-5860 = 0.04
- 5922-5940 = 0.01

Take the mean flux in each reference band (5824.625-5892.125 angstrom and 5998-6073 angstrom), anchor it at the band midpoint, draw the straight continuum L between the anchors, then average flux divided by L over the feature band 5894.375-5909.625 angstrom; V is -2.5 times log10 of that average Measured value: 0.11 mag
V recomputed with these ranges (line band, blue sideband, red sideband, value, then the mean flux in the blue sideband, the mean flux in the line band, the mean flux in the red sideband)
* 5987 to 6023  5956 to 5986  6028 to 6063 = 0.03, 6.74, 6.59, 6.82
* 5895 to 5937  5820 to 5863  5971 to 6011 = 0.04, 6.81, 6.48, 6.63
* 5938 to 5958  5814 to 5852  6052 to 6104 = 0.02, 6.92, 6.66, 6.61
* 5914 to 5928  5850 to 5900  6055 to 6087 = -0.10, 6.05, 6.8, 6.66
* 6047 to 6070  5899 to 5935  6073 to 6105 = -0.03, 6.65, 6.73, 6.53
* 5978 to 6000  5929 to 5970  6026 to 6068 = 0.02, 6.73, 6.64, 6.79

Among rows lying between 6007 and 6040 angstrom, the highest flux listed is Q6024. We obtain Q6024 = 6.93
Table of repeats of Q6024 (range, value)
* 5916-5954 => 6.885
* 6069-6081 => 6.778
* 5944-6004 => 6.912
